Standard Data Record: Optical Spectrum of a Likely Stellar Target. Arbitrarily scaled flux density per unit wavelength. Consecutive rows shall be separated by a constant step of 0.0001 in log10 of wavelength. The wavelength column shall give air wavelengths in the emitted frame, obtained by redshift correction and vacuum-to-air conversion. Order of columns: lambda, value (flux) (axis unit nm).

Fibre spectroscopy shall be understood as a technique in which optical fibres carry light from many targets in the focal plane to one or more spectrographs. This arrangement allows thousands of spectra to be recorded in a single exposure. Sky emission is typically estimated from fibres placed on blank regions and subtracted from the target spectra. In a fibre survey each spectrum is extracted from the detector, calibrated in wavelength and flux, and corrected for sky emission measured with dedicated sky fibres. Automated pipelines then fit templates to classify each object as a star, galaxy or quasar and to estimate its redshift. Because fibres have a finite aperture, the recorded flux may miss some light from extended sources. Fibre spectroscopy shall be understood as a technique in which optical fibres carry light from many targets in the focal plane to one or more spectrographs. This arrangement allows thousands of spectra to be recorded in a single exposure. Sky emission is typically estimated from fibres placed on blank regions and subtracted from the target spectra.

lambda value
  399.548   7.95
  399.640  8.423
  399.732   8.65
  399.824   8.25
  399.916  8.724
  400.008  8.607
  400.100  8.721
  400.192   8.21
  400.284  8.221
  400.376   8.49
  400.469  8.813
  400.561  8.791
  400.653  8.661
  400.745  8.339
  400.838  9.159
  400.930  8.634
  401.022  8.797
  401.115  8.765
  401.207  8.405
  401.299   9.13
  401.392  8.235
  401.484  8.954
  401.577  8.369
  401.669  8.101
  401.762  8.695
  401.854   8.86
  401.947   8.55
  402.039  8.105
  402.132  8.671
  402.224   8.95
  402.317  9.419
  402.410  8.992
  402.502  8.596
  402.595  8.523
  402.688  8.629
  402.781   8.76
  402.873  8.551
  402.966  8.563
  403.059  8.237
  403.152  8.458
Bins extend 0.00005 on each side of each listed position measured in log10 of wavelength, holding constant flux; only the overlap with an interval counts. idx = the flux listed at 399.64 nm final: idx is 8.423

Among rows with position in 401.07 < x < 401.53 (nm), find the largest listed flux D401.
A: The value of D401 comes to 9.13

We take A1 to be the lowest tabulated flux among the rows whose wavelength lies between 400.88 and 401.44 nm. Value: 8.235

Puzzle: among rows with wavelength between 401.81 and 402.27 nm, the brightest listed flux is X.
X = 8.95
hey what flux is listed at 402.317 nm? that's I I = 9.419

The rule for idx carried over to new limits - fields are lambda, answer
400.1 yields 8.721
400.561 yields 8.791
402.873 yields 8.551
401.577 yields 8.369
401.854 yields 8.86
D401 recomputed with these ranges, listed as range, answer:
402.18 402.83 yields 9.419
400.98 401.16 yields 8.797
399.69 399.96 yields 8.724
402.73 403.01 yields 8.76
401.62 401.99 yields 8.86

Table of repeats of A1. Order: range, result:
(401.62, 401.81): 8.101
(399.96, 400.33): 8.21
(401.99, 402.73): 8.105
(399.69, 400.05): 8.25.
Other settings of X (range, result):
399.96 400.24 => 8.721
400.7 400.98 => 9.159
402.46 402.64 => 8.596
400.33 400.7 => 8.813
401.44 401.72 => 8.954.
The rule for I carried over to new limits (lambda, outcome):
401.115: 8.765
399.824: 8.25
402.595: 8.523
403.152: 8.458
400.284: 8.221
